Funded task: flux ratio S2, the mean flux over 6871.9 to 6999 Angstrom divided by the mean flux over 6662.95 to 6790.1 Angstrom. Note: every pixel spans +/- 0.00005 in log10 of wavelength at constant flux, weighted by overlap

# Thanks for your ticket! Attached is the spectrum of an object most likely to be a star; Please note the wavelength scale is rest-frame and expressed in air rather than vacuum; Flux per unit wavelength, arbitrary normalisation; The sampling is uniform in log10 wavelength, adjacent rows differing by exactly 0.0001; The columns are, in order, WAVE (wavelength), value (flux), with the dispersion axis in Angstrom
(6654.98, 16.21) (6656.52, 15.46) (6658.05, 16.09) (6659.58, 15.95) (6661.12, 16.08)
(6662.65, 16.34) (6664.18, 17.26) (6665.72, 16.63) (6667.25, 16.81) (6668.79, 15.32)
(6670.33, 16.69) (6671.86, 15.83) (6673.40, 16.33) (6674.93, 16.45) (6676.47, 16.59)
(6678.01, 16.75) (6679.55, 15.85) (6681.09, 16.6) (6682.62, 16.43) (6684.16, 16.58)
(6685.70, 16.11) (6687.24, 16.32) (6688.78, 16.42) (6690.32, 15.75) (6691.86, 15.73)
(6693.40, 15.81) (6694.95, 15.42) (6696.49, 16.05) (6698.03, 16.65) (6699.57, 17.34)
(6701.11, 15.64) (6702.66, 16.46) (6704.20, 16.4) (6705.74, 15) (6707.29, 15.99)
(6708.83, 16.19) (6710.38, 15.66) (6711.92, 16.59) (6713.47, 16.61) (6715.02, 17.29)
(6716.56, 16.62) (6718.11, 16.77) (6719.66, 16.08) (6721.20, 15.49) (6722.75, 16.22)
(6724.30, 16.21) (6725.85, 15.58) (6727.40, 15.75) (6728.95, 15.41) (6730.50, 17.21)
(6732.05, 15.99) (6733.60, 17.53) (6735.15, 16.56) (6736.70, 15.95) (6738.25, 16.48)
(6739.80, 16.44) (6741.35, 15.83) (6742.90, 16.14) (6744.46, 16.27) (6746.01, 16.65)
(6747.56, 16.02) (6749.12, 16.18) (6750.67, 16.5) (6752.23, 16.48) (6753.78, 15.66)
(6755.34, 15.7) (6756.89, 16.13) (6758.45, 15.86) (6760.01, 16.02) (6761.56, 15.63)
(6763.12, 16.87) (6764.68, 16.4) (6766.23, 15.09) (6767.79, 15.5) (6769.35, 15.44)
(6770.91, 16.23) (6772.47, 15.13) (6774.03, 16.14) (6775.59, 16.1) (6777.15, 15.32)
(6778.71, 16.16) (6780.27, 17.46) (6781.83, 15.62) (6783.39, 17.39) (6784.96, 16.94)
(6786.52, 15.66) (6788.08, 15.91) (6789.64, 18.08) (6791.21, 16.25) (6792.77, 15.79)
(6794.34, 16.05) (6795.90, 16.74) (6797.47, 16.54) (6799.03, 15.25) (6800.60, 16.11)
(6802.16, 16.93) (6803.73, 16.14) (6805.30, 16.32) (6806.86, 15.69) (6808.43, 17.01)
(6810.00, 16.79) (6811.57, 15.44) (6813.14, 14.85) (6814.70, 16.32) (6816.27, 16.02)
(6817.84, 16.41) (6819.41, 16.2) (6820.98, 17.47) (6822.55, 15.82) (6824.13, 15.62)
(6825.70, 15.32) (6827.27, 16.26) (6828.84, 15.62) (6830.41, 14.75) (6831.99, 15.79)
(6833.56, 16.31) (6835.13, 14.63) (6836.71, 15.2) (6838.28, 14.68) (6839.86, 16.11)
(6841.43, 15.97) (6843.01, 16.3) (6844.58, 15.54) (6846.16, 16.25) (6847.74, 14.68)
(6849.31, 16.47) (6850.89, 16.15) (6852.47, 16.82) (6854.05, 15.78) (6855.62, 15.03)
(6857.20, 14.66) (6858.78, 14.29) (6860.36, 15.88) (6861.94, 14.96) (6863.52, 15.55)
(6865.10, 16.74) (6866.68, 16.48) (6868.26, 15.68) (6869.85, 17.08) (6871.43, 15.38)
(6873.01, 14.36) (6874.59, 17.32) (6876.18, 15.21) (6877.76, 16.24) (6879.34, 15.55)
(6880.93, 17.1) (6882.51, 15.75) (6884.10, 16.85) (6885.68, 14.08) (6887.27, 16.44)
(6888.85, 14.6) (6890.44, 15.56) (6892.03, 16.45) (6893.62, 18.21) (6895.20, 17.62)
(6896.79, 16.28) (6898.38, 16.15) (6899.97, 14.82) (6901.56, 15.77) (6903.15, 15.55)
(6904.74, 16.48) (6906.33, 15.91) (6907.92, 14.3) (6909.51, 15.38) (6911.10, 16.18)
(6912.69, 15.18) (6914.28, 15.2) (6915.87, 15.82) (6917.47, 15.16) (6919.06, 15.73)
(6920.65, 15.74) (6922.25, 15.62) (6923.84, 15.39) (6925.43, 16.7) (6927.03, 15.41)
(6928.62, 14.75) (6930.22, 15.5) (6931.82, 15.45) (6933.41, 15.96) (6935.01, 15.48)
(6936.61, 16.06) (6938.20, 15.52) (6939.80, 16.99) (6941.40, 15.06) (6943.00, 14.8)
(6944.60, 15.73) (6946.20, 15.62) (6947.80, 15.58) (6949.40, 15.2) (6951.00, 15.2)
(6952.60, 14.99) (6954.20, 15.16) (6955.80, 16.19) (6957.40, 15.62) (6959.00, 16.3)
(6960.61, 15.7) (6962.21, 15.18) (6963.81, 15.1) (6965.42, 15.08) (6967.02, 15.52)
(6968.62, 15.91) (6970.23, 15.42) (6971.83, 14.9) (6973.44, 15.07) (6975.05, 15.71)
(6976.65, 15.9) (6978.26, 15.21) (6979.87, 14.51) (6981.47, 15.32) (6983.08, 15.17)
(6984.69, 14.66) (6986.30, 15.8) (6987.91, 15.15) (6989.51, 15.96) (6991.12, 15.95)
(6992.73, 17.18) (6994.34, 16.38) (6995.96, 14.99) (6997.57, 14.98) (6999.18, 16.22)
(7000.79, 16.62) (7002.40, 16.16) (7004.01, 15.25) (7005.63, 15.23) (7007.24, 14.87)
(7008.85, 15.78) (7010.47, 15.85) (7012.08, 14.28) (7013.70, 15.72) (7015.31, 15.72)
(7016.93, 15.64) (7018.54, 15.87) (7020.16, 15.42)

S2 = 0.96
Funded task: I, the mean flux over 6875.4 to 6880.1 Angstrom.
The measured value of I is 15.7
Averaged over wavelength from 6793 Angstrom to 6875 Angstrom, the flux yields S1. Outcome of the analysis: 15.9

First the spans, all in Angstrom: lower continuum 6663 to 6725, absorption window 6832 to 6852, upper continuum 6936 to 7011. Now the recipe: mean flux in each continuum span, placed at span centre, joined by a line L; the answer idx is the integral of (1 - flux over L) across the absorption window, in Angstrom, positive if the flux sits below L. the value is 0.2 Angstrom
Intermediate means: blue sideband 16.3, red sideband 15.5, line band 15.7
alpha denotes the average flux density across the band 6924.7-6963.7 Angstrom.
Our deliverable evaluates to 15.6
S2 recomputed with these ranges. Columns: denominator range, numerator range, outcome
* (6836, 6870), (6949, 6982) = 0.98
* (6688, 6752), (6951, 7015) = 0.96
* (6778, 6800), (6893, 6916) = 0.97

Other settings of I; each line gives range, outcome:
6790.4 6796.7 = 16.2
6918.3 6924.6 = 15.6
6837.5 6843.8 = 15.8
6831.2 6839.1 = 15.3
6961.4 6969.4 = 15.4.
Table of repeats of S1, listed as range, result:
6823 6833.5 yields 15.6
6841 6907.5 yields 15.9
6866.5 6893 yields 15.9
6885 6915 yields 15.8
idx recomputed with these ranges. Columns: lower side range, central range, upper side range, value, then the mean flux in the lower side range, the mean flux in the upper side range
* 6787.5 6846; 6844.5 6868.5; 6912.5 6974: 0.25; 16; 15.5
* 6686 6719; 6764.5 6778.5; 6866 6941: 0.34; 16.2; 15.8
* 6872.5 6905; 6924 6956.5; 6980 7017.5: 0.53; 16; 15.6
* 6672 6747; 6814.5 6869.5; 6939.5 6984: 0.15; 16.3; 15.4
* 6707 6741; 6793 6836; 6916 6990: -0.09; 16.3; 15.5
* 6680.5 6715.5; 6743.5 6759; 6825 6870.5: -0.12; 16.2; 15.7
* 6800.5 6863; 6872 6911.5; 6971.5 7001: -0.53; 15.8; 15.5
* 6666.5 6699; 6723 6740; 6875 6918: -0.15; 16.2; 15.9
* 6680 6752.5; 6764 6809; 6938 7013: -0.40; 16.2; 15.5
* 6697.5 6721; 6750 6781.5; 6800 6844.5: 0.28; 16.3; 15.9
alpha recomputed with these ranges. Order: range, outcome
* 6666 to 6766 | 16.2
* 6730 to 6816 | 16.2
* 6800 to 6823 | 16.2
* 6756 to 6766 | 16.1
